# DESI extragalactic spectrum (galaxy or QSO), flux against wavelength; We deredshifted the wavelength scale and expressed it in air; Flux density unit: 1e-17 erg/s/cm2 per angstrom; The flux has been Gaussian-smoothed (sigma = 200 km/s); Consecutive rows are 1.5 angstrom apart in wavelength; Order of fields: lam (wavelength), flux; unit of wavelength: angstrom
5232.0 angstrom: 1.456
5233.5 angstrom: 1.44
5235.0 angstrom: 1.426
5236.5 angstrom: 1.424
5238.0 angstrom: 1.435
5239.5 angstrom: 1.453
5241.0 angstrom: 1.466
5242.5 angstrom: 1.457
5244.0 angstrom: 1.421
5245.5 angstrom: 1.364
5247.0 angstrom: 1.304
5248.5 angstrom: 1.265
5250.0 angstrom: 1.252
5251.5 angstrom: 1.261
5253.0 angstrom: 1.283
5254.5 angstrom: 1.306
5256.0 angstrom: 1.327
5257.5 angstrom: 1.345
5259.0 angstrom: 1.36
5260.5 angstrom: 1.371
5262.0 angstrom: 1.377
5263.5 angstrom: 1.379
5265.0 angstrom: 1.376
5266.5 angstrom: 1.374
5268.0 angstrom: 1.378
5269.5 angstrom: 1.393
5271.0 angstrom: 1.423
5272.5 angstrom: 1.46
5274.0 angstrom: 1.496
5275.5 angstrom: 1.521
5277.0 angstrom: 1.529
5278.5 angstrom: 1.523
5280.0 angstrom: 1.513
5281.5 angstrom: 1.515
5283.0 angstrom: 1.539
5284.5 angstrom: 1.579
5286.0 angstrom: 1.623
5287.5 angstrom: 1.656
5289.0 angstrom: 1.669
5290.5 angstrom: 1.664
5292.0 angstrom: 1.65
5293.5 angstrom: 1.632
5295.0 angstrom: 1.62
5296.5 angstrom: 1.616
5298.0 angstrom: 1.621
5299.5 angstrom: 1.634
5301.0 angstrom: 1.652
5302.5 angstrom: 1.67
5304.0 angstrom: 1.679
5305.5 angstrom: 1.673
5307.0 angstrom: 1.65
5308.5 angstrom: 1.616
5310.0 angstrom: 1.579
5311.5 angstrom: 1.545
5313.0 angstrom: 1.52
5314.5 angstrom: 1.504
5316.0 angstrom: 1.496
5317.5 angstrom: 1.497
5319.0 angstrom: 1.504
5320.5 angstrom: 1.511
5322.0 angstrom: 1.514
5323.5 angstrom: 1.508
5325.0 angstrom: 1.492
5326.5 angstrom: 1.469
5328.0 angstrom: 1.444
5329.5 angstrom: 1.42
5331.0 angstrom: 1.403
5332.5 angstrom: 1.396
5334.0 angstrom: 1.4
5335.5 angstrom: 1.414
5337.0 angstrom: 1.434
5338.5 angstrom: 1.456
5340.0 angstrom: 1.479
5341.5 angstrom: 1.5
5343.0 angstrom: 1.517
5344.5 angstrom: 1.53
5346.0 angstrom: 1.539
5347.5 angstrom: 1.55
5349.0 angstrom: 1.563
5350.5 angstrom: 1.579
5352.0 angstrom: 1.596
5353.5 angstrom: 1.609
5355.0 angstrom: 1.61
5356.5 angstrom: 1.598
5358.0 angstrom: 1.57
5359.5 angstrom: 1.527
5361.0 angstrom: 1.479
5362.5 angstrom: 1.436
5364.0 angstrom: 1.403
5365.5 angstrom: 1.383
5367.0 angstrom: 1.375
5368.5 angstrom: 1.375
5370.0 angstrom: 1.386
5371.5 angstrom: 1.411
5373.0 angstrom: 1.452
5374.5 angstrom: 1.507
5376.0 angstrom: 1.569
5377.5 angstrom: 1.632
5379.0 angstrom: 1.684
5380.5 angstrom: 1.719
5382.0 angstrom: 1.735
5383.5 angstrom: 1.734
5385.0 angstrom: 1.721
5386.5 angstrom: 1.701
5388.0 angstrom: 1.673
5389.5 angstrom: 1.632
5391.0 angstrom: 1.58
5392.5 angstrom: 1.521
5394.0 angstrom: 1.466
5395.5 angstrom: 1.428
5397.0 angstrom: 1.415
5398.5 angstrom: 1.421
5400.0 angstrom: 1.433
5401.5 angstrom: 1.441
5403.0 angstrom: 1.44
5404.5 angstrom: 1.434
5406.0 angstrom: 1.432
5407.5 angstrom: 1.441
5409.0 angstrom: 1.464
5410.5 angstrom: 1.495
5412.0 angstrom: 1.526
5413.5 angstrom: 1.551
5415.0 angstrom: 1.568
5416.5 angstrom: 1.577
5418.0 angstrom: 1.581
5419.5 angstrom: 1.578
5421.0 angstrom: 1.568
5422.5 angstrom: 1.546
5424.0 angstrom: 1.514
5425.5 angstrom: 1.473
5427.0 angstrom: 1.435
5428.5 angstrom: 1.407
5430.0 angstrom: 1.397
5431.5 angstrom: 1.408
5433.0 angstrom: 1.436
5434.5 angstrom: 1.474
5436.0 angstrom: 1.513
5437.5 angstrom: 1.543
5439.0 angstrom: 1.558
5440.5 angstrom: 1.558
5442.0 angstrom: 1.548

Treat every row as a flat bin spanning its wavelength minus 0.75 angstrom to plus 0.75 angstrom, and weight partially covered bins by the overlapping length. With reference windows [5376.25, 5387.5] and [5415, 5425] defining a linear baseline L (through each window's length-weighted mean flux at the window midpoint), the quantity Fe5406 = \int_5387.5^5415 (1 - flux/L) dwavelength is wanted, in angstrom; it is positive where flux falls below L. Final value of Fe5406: 2.3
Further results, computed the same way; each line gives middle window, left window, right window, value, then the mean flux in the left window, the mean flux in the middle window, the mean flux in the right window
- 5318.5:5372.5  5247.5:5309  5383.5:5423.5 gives 1.1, 1.5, 1.48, 1.53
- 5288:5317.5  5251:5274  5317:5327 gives -3.2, 1.37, 1.61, 1.5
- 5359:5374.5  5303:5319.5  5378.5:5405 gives 1.4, 1.57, 1.43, 1.57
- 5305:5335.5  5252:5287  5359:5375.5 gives -1.5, 1.43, 1.5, 1.43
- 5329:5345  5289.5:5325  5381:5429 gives 1.2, 1.59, 1.45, 1.53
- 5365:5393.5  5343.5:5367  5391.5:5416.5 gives -1.3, 1.53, 1.57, 1.47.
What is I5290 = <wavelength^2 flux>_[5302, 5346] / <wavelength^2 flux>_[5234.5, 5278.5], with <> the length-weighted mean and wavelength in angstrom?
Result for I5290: 1.1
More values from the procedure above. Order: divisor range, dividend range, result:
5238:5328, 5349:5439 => 1.06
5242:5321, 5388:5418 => 1.05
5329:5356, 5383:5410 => 1.03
